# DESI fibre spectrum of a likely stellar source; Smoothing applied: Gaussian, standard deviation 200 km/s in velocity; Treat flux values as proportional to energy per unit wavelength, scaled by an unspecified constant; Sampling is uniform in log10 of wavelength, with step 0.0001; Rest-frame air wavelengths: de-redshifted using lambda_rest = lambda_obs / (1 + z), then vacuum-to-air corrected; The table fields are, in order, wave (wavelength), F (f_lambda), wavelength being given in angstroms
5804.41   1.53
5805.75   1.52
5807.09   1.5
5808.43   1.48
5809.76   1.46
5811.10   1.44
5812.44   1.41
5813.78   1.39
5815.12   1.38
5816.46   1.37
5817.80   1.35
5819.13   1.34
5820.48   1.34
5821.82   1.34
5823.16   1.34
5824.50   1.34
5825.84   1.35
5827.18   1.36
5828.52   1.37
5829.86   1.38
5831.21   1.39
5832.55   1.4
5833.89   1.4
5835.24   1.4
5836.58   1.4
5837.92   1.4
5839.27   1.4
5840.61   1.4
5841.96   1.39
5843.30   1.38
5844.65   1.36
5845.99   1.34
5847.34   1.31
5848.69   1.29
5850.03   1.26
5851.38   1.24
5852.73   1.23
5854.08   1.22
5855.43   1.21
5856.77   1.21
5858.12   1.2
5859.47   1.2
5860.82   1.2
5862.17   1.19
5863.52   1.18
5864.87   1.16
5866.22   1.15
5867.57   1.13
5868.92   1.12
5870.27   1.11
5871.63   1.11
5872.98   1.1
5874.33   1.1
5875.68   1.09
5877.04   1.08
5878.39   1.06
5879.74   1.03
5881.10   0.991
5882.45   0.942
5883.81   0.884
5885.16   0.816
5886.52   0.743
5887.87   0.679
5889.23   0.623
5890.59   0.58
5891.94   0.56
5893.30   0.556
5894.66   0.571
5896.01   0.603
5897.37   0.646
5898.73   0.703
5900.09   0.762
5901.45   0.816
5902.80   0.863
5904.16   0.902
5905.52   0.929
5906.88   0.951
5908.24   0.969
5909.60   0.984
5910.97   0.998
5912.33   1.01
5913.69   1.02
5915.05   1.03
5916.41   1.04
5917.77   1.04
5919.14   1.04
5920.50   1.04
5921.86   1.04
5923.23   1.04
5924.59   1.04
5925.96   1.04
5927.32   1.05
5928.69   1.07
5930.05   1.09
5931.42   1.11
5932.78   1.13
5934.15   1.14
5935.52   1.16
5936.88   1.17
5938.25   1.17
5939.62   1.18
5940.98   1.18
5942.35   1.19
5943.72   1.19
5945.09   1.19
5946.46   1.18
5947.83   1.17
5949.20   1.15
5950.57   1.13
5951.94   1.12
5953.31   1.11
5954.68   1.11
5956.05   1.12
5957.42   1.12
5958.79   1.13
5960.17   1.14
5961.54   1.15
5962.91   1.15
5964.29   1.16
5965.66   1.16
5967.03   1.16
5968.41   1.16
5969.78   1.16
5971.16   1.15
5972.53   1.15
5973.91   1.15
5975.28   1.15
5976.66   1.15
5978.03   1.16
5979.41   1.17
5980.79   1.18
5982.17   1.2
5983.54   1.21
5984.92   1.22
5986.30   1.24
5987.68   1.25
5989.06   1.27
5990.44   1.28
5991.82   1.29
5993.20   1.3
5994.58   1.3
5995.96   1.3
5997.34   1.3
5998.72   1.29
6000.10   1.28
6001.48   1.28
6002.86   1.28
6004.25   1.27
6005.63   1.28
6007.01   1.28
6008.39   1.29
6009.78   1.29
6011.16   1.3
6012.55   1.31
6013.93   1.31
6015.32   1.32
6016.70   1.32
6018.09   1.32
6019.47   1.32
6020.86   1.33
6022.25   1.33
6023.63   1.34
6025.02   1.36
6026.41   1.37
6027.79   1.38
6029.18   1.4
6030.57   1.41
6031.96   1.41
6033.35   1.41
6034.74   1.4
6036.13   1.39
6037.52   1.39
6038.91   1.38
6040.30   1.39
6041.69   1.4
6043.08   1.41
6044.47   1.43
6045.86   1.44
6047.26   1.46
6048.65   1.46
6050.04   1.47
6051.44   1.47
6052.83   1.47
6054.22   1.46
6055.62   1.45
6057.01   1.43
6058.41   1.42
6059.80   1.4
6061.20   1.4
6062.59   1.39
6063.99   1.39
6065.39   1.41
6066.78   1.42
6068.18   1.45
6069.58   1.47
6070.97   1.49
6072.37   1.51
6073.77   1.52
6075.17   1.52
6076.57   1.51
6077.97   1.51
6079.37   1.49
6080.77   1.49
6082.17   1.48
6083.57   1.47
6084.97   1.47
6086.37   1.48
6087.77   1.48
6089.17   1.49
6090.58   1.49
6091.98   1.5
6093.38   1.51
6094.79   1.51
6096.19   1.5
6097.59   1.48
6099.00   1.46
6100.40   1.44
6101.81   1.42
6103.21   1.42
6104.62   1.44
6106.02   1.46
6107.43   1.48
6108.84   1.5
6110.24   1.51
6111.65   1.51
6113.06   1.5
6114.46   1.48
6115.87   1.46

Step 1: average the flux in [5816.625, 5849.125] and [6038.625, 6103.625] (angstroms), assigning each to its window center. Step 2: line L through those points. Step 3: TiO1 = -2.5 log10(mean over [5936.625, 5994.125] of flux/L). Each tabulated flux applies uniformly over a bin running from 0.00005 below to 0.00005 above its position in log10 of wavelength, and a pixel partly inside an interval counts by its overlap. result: 0.20 mag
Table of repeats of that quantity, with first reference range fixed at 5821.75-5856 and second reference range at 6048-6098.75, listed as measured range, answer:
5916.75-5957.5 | 0.24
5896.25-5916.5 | 0.47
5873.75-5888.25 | 0.39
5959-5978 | 0.22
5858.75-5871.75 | 0.17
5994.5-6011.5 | 0.11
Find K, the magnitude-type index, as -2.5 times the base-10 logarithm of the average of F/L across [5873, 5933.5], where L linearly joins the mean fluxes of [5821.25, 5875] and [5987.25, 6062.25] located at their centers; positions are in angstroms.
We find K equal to 0.380 mag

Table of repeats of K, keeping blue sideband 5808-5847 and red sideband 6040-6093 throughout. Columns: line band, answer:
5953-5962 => 0.25 mag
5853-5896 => 0.37 mag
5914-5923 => 0.33 mag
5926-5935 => 0.28 mag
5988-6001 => 0.12 mag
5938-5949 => 0.20 mag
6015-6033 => 0.07 mag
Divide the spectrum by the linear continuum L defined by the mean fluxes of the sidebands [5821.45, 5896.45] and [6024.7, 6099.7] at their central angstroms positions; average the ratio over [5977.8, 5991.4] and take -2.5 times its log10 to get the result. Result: 0.09 mag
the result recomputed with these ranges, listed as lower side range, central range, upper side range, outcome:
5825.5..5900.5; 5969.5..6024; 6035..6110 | 0.06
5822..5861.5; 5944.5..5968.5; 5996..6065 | 0.18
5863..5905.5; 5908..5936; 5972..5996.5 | -0.04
